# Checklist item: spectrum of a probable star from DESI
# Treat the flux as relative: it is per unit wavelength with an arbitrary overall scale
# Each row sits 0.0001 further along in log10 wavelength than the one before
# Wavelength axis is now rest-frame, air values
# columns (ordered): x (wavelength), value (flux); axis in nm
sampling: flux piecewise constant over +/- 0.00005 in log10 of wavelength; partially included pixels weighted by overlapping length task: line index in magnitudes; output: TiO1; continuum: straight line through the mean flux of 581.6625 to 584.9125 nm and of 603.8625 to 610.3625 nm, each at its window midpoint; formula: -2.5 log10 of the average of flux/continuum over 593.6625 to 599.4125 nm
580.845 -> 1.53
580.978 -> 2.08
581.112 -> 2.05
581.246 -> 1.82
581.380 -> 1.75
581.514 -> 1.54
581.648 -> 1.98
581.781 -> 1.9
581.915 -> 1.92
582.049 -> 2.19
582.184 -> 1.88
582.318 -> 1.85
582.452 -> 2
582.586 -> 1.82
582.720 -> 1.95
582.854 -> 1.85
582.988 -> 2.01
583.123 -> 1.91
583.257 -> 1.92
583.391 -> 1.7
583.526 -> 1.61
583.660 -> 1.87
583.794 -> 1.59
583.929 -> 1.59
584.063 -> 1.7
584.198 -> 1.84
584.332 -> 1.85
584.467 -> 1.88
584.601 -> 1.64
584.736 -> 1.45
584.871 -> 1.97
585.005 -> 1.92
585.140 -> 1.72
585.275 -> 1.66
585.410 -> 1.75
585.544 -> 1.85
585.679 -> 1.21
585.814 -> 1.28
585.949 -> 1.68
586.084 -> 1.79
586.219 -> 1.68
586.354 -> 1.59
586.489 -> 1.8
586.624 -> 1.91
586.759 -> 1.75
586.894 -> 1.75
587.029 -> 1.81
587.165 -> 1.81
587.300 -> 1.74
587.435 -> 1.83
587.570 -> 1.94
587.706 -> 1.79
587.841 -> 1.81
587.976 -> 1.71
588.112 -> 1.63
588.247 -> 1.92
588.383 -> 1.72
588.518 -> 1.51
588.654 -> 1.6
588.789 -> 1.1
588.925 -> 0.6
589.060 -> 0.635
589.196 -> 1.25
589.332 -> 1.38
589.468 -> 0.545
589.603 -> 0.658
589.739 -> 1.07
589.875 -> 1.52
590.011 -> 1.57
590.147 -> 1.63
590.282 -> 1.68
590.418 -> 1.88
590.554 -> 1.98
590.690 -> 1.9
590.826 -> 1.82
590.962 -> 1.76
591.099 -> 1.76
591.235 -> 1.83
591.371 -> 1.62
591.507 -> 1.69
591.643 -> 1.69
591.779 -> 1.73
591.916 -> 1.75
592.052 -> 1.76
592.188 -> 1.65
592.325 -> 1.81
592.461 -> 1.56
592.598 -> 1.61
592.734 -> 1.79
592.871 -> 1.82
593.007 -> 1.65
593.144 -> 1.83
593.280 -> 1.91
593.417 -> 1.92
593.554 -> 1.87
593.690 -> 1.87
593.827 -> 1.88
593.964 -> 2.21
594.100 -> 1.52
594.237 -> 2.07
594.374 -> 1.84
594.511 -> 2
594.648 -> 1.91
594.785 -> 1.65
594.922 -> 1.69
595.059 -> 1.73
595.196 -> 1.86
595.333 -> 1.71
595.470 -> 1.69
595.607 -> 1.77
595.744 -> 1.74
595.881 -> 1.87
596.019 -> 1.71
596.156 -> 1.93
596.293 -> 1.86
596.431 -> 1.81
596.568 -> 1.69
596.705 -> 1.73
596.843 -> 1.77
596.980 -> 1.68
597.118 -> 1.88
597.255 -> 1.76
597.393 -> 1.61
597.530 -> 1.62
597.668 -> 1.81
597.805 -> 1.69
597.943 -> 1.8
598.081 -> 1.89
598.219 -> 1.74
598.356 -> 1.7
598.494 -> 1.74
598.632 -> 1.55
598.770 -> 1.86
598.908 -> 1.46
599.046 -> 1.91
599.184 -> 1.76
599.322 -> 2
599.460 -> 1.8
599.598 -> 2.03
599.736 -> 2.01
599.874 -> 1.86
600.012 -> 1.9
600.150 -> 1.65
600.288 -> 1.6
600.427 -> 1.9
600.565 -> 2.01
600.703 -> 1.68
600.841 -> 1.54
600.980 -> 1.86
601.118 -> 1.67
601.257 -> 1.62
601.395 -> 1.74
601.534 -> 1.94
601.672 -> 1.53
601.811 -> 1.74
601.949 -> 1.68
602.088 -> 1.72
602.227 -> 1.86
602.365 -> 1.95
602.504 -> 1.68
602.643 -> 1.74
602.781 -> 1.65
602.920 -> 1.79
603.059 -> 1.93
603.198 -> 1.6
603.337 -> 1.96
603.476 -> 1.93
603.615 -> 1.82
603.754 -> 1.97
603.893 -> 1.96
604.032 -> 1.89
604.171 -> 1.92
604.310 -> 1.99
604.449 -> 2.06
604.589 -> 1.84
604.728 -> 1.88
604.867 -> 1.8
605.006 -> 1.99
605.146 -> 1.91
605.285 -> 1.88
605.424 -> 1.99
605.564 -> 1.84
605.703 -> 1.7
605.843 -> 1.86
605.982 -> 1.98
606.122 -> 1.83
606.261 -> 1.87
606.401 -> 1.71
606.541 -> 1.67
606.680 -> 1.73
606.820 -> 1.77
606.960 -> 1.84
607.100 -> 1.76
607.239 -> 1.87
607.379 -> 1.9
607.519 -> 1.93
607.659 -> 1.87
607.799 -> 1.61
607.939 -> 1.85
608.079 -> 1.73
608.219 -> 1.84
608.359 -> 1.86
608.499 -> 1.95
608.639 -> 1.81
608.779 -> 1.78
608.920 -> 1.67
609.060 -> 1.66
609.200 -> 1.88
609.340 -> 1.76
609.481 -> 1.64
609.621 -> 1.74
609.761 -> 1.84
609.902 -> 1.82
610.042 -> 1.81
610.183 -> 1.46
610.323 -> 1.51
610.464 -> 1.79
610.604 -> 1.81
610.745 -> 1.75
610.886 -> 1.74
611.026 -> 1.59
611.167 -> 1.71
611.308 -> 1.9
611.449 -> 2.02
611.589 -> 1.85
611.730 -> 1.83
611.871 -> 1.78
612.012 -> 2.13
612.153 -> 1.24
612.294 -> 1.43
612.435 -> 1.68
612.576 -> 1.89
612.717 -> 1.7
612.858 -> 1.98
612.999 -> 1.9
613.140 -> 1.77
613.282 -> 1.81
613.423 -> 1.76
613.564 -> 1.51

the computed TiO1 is 0.02 mag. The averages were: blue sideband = 1.83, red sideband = 1.82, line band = 1.78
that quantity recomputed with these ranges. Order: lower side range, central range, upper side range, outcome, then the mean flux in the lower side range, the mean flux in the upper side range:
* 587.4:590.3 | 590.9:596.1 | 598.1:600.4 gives -0.13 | 1.4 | 1.79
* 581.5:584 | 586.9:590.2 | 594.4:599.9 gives 0.25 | 1.85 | 1.78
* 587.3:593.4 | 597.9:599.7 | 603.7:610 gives -0.05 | 1.59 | 1.84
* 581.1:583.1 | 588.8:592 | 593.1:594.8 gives 0.27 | 1.9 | 1.89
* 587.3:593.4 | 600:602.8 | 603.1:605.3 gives 0.06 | 1.59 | 1.9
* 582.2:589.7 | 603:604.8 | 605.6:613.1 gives -0.09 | 1.64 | 1.78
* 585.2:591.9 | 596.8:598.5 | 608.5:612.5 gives -0.06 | 1.59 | 1.74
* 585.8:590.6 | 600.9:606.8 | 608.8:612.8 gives -0.09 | 1.54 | 1.74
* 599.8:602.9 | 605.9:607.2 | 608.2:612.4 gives -0.03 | 1.75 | 1.75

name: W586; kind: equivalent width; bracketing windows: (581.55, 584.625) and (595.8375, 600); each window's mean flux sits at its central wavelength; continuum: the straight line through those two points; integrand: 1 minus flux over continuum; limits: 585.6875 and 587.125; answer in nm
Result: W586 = 0.115 nm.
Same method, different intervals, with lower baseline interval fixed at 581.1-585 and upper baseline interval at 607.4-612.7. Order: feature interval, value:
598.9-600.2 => -0.05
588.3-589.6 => 0.49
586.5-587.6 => 0.00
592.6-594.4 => -0.05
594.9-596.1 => 0.03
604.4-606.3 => -0.12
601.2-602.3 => 0.03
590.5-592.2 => 0.04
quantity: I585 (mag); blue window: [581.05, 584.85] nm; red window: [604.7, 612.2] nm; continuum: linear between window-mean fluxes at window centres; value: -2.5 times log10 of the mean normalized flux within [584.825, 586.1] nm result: 0.092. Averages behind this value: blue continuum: 1.82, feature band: 1.67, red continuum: 1.8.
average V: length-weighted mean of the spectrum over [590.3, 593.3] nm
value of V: 1.76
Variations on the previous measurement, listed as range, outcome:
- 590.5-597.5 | 1.79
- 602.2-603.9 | 1.83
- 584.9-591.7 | 1.6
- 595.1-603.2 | 1.77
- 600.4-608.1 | 1.82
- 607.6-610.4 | 1.75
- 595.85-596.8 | 1.79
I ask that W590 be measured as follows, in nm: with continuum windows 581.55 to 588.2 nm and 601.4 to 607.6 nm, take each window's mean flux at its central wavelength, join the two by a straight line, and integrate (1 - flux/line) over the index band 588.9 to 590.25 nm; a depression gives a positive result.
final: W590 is 0.51 nm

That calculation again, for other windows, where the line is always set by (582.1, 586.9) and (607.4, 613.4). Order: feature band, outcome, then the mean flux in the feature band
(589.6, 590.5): 0.14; 1.49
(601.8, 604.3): -0.09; 1.83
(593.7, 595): -0.07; 1.86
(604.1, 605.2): -0.10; 1.92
